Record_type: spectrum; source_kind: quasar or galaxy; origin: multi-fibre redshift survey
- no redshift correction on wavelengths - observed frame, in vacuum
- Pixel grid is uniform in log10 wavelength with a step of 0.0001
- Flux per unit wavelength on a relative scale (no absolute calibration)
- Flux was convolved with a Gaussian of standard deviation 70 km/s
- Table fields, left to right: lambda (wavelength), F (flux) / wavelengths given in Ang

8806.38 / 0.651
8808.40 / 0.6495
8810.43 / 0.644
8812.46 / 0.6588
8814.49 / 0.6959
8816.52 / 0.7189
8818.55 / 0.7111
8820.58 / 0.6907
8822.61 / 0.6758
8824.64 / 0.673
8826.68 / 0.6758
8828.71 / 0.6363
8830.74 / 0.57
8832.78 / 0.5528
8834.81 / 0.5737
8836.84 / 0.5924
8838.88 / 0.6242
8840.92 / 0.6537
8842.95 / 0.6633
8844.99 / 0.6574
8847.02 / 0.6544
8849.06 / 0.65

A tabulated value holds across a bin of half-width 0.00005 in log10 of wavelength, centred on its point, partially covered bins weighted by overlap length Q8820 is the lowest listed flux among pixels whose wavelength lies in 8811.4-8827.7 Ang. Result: 0.6588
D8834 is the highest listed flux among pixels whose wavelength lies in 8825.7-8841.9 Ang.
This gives 0.6758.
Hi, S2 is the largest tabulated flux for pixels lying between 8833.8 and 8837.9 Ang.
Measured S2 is 0.5924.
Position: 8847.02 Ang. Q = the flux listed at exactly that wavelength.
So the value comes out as 0.6544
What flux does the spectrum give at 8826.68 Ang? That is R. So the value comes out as 0.6758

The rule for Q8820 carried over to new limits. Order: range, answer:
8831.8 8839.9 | 0.5528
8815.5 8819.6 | 0.7111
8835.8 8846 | 0.5924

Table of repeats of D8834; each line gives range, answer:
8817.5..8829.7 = 0.7111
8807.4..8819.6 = 0.7189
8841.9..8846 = 0.6633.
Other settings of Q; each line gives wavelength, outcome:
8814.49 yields 0.6959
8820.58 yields 0.6907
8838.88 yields 0.6242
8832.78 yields 0.5528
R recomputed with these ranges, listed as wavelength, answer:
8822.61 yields 0.6758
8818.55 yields 0.7111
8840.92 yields 0.6537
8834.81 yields 0.5737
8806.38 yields 0.651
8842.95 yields 0.6633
